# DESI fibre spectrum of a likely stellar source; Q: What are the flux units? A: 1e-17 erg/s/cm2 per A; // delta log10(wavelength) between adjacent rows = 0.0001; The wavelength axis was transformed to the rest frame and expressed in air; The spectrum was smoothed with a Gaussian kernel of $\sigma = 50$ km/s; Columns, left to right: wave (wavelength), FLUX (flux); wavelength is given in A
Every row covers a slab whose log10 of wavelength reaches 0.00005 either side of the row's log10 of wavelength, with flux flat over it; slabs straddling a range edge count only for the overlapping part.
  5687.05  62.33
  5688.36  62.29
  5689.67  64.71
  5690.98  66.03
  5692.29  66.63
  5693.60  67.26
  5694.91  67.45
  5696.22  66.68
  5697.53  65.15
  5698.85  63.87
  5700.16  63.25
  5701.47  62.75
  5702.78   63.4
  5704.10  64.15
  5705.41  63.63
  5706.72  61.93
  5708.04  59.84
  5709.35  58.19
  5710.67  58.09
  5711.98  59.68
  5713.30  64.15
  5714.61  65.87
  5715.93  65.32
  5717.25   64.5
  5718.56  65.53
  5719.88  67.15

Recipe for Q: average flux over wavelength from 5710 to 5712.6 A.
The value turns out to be 58.9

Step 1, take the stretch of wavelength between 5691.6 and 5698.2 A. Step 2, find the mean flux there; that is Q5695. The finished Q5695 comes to 66.6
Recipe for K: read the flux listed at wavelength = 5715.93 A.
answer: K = 65.32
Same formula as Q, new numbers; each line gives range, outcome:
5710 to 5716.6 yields 62.6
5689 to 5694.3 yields 66.2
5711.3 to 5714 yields 62.1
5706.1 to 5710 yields 60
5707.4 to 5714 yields 60.1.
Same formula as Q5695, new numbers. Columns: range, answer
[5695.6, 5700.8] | 64.7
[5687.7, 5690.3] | 63.5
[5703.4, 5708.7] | 62.4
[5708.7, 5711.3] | 58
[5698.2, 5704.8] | 63.5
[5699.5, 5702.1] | 63.1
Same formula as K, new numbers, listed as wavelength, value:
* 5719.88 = 67.15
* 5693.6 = 67.26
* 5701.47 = 62.75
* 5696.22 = 66.68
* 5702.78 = 63.4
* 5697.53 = 65.15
